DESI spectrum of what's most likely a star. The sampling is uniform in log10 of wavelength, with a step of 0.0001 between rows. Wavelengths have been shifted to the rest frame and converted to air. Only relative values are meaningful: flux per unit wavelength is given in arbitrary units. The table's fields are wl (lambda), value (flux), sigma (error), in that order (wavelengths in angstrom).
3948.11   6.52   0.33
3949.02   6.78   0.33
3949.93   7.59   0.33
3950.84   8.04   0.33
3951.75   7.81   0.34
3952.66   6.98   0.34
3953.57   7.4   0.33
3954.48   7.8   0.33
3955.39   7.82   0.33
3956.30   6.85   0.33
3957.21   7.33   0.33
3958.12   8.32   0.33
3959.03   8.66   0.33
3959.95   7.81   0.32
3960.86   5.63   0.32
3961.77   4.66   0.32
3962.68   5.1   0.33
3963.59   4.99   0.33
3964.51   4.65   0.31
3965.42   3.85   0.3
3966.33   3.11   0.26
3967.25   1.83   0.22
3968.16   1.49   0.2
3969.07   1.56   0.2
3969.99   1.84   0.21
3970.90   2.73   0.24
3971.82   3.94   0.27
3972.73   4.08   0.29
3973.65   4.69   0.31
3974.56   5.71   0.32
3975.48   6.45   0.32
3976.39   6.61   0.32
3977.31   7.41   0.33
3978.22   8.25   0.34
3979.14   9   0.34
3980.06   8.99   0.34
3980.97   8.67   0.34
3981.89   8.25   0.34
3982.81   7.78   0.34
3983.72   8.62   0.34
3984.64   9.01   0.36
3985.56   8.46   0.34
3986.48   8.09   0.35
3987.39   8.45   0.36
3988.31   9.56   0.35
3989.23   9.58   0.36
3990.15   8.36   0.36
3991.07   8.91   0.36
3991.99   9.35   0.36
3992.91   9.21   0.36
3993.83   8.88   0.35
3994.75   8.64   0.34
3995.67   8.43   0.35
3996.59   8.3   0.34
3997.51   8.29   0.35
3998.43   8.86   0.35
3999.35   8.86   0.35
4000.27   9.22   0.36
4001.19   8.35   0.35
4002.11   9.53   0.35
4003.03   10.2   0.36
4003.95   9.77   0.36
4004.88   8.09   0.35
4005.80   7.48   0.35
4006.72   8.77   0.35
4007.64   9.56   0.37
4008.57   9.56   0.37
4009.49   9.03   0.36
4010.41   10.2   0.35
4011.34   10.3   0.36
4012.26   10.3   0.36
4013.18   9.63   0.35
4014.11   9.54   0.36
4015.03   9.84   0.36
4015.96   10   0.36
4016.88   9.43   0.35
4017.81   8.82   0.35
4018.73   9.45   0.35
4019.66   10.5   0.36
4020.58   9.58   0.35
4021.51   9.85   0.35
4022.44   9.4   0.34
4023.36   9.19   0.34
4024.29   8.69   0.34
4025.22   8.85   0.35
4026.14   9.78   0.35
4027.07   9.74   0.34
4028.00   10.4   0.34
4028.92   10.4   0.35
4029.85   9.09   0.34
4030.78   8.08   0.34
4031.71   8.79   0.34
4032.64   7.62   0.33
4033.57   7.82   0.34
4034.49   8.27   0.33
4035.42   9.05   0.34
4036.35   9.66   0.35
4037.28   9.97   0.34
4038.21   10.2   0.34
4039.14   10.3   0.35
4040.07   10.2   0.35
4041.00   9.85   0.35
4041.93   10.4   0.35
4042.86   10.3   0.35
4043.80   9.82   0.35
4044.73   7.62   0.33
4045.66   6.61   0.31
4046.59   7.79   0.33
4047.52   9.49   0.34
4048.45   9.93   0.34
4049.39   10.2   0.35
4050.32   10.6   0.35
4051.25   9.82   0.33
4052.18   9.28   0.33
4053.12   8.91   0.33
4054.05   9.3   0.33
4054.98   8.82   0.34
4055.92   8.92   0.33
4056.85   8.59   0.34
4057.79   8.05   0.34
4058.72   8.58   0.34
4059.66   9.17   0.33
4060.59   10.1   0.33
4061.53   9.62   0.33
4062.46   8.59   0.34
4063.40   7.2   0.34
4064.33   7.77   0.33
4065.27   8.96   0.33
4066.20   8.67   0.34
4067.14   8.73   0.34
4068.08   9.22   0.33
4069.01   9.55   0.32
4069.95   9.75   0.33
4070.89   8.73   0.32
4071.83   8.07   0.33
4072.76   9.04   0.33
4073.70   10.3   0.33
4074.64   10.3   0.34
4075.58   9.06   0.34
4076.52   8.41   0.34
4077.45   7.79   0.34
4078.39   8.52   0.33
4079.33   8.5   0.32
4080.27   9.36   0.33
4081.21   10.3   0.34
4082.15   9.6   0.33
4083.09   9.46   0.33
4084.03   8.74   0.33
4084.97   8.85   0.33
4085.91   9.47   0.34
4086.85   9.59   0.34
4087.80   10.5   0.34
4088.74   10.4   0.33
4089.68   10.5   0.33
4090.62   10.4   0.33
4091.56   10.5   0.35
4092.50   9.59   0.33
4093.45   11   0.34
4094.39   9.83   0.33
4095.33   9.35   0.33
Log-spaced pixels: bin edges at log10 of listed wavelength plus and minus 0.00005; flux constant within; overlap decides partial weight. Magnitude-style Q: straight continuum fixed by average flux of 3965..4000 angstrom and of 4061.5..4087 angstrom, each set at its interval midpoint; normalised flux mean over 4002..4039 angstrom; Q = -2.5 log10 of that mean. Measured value -0.20 mag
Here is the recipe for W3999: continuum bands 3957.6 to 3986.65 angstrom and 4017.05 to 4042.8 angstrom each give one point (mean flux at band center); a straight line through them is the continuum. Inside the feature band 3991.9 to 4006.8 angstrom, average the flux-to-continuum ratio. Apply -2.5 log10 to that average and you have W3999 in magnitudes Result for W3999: -0.168 mag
